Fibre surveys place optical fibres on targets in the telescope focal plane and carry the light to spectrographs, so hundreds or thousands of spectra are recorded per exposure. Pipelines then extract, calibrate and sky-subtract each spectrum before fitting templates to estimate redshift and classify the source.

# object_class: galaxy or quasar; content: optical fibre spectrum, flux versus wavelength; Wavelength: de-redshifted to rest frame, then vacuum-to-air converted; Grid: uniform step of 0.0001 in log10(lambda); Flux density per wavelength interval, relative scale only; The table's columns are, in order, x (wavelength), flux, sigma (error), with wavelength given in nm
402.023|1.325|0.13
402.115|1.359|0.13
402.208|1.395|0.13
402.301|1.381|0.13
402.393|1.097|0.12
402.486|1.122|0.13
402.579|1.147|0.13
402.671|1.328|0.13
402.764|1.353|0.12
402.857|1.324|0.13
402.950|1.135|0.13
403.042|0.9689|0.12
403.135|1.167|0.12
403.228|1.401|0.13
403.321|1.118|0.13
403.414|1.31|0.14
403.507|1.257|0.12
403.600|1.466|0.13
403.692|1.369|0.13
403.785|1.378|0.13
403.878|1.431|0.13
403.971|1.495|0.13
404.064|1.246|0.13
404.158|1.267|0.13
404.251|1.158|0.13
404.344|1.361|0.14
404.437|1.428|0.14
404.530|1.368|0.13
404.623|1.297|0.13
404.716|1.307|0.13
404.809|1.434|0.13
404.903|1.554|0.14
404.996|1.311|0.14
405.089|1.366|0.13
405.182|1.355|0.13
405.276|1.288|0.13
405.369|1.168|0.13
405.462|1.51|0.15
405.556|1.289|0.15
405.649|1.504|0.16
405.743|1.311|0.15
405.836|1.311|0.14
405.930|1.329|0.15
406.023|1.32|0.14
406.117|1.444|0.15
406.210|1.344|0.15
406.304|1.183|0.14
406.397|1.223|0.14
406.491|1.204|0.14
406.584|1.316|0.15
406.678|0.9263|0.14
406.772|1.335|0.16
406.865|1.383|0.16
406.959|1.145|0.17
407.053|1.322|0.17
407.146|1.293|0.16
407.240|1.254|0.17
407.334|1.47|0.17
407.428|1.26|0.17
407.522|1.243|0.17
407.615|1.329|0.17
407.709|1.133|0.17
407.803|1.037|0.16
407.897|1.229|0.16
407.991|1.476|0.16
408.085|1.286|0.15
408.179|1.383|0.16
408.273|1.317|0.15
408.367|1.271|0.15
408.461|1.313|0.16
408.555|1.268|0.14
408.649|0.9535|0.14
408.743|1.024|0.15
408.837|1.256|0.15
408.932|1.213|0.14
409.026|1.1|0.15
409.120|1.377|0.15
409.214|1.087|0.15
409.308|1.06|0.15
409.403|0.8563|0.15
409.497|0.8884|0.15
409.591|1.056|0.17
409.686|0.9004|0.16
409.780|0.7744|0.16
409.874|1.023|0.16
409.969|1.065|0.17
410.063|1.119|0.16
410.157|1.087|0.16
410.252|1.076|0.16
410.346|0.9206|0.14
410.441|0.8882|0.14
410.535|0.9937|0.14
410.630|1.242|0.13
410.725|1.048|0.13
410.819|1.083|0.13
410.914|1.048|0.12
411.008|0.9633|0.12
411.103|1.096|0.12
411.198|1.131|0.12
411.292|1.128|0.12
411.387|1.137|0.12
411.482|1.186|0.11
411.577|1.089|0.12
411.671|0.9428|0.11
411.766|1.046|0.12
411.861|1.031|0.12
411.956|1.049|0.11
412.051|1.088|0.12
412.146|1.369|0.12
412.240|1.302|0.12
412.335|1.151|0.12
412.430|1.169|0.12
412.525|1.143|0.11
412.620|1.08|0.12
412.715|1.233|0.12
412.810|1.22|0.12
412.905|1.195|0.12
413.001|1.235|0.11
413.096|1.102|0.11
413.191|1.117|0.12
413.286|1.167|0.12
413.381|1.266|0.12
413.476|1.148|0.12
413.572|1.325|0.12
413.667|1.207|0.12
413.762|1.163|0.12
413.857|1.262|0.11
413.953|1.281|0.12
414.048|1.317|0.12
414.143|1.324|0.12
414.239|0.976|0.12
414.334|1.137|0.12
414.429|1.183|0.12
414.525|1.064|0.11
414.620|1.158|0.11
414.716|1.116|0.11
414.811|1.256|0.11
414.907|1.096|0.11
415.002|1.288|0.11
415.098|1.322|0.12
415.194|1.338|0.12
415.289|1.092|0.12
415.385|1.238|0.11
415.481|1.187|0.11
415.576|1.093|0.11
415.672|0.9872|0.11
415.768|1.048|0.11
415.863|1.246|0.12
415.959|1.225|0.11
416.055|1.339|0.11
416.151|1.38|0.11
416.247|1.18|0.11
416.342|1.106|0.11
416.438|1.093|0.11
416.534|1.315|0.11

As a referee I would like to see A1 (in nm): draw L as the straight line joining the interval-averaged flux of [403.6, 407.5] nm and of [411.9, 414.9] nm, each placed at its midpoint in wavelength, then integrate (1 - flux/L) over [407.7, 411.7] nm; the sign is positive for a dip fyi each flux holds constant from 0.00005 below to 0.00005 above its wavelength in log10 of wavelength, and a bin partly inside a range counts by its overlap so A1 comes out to 0.467 nm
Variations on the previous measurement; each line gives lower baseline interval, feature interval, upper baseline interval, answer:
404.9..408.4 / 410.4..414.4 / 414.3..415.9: 0.207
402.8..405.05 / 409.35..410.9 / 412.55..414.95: 0.289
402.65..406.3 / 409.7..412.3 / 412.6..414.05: 0.352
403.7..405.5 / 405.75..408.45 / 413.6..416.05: 0.071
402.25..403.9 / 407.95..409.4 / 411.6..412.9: -0.029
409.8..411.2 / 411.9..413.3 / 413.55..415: -0.059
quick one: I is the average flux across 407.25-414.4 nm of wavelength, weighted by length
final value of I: 1.15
